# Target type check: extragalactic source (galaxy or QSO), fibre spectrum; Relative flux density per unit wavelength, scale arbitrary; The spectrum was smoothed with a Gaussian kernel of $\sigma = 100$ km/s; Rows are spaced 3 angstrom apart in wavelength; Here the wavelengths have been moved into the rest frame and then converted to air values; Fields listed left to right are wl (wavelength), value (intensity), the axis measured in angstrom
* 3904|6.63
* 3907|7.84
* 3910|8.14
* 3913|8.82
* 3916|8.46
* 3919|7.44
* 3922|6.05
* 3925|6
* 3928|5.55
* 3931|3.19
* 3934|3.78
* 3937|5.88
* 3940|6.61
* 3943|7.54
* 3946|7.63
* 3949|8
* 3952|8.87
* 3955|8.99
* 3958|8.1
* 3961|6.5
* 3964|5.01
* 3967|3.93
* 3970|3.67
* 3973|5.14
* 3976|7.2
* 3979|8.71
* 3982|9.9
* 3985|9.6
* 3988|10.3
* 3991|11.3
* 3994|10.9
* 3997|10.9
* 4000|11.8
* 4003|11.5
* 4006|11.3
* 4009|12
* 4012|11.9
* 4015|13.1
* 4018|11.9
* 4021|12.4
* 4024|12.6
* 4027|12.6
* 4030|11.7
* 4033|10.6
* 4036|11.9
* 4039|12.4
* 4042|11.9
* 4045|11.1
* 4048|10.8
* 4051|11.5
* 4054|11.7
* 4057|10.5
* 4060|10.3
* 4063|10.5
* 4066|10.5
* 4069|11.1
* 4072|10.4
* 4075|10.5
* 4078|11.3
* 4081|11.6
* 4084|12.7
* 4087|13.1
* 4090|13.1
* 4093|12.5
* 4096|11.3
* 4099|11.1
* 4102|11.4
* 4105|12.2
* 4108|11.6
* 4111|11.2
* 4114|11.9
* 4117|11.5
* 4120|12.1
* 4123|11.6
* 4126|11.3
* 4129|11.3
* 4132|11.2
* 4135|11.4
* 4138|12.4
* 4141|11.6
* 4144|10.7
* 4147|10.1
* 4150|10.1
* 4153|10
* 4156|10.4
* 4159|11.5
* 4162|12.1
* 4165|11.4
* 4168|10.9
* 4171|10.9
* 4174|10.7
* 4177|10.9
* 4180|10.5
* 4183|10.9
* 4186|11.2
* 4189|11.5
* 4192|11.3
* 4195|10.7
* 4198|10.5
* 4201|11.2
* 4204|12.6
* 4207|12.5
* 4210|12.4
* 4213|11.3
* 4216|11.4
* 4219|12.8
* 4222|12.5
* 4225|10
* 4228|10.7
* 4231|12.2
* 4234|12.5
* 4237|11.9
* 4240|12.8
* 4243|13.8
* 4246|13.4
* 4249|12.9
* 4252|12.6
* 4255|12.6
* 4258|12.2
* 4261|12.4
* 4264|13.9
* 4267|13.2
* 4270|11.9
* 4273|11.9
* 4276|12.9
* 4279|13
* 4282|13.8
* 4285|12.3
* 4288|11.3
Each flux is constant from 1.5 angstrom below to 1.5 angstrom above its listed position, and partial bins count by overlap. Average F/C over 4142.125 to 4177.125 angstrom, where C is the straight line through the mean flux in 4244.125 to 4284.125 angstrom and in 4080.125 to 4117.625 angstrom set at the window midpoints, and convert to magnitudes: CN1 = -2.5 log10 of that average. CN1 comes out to 0.14 mag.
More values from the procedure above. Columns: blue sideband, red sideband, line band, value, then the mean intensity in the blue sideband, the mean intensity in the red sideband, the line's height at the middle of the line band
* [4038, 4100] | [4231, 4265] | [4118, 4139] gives 0.03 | 11.4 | 12.8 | 11.9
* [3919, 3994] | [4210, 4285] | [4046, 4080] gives -0.20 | 7.06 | 12.4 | 9.03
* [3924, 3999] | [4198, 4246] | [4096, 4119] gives -0.16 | 7.37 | 12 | 9.98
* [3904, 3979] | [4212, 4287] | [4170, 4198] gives 0.03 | 6.64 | 12.4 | 11.2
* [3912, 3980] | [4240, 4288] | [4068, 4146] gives -0.20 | 6.54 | 12.8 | 9.71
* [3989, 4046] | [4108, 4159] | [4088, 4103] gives -0.05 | 11.8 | 11.2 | 11.4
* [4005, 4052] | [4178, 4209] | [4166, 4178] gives 0.05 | 11.9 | 11.3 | 11.4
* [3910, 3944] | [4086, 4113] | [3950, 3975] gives 0.18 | 6.36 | 11.9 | 7.51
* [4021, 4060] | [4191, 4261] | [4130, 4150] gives 0.06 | 11.6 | 12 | 11.8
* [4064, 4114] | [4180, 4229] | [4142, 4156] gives 0.12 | 11.6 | 11.4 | 11.5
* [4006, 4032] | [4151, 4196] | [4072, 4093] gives -0.03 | 12.2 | 11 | 11.7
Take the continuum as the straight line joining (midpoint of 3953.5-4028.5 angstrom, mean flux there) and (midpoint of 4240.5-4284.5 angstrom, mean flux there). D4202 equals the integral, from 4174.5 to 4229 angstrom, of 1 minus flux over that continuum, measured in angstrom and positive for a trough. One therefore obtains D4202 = 3.49 angstrom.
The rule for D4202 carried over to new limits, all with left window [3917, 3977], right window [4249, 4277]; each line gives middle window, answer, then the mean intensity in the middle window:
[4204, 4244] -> -0.7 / 12.1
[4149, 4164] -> -0.5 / 10.9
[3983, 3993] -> -4.7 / 10.4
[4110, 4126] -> -3.2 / 11.6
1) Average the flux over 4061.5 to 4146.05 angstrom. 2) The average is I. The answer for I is 11.5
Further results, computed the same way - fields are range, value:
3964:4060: 10.5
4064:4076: 10.6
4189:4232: 11.6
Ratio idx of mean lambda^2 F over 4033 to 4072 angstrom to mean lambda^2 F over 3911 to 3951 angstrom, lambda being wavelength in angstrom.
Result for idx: 1.8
